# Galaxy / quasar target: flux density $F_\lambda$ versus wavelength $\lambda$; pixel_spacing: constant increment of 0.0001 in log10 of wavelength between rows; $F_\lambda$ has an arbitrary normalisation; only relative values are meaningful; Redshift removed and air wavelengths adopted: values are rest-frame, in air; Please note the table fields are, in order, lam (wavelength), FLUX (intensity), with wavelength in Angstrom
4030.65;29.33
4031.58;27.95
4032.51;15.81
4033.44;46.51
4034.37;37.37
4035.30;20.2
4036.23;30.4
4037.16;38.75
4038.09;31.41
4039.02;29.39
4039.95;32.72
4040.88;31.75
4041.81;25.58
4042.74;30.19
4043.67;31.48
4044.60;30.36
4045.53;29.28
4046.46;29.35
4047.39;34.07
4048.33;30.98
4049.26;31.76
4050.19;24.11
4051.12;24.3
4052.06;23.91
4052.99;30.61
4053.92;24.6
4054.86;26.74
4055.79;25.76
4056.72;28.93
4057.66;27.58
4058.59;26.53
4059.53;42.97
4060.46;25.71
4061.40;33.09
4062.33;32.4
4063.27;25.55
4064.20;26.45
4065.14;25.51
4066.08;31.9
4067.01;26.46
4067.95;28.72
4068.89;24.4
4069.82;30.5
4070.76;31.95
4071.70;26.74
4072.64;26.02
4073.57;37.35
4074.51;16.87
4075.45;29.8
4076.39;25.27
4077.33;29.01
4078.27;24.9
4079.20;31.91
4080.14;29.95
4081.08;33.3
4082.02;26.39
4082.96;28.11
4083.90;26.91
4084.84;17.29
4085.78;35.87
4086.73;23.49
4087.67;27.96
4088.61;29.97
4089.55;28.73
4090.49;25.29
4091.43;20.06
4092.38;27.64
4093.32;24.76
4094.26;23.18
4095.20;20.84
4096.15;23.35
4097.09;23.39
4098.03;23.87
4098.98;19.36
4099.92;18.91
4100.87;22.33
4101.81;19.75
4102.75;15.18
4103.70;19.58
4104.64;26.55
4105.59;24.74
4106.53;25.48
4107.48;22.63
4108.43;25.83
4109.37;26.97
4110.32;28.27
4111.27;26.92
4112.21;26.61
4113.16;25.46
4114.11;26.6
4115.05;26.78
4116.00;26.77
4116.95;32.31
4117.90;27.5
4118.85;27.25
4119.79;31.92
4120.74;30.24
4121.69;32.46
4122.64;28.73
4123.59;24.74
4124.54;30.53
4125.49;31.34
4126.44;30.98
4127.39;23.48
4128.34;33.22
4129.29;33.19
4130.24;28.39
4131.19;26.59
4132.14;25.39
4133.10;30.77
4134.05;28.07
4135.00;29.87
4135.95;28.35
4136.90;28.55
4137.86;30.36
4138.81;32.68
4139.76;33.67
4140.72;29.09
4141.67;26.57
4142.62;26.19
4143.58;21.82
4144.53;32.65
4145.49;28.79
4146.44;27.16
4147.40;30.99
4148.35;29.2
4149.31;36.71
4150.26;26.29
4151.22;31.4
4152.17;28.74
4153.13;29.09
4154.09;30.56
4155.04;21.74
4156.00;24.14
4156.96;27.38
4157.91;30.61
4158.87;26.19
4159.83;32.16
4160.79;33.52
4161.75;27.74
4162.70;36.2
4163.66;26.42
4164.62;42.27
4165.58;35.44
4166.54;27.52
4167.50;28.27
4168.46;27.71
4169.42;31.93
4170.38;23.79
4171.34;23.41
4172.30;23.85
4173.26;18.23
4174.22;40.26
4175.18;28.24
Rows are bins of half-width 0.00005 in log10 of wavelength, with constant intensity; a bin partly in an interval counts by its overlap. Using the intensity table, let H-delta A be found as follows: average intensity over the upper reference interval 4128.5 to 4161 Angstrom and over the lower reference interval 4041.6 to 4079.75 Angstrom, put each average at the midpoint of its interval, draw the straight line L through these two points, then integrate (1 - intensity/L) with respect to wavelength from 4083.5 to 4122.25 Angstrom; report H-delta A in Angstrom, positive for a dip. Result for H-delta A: 4.6 Angstrom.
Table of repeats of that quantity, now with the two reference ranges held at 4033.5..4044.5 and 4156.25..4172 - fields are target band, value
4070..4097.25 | 3.55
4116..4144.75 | 1.07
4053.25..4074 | 1.46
